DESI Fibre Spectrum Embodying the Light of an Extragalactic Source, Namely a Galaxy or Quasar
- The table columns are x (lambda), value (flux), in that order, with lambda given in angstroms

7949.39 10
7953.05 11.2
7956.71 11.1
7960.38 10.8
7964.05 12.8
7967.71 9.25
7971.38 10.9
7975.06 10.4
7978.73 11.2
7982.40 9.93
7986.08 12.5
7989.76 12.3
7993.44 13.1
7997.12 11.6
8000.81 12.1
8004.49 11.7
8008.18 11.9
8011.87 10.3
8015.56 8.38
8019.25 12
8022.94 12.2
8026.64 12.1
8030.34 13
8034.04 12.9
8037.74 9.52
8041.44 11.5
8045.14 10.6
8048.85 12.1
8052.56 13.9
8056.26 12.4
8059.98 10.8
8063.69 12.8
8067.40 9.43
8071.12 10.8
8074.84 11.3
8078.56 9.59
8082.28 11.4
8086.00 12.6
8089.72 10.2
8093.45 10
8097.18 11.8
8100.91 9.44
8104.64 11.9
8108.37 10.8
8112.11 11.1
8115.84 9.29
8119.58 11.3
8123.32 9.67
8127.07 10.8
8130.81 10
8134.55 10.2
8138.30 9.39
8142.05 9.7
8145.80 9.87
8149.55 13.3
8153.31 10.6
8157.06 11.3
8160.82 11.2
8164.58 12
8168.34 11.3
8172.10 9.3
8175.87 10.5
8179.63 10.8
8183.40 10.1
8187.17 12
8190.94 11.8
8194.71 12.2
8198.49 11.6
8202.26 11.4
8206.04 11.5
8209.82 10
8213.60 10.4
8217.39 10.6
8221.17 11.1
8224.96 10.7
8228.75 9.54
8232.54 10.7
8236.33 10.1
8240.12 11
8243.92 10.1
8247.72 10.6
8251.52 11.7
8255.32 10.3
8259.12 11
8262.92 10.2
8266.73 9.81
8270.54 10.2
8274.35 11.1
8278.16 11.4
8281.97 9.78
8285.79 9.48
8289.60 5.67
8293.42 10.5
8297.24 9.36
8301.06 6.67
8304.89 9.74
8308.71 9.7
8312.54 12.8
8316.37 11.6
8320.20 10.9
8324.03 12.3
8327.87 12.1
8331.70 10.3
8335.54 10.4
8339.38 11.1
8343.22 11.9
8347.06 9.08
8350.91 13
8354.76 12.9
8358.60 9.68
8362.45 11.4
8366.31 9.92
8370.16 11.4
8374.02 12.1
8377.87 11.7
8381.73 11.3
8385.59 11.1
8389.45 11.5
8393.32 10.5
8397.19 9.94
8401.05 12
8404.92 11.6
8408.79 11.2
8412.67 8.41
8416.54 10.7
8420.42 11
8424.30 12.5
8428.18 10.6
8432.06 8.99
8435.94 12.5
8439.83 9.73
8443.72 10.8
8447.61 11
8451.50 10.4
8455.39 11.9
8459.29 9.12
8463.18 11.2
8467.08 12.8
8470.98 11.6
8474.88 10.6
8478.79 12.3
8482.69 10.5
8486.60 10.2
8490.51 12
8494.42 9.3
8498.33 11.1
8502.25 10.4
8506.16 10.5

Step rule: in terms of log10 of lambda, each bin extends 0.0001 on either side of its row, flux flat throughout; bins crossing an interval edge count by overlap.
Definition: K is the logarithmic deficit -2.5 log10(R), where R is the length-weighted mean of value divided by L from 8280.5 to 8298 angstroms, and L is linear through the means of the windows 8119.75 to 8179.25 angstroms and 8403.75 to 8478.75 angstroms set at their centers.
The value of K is 0.21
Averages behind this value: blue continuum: 10.6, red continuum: 10.9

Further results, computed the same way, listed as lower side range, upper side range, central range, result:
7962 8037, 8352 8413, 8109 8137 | 0.10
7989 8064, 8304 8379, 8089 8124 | 0.10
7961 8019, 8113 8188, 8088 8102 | 0.04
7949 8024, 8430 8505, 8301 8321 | 0.05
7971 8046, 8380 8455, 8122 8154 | 0.09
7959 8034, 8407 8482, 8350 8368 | -0.03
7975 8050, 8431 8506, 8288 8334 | 0.09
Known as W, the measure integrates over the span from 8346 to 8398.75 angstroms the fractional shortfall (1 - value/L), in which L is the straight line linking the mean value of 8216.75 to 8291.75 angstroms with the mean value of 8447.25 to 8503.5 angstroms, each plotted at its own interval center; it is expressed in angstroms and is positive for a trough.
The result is -2.6 angstroms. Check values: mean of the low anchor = 10.2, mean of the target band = 11.1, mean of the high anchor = 11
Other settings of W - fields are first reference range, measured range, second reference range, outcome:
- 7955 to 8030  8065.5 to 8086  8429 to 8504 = 1.0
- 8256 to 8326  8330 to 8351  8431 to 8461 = -1.0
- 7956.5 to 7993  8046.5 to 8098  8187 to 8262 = -1.3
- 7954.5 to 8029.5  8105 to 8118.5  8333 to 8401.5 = 0.8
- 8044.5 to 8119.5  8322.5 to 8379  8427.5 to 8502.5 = -1.7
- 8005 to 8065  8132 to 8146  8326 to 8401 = 2.1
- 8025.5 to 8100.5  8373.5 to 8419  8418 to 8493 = 0.5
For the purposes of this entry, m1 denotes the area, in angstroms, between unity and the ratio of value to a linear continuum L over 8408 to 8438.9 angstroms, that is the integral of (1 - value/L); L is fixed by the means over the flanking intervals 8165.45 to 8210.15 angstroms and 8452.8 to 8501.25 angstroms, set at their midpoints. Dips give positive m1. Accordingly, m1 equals 1.0 angstroms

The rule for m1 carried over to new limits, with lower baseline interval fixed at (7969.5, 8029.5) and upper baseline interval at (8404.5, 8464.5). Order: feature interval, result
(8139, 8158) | 0.6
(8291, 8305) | 2.7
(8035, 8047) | 0.7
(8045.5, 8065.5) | -1.6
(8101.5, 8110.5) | 0.1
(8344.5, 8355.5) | -0.7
